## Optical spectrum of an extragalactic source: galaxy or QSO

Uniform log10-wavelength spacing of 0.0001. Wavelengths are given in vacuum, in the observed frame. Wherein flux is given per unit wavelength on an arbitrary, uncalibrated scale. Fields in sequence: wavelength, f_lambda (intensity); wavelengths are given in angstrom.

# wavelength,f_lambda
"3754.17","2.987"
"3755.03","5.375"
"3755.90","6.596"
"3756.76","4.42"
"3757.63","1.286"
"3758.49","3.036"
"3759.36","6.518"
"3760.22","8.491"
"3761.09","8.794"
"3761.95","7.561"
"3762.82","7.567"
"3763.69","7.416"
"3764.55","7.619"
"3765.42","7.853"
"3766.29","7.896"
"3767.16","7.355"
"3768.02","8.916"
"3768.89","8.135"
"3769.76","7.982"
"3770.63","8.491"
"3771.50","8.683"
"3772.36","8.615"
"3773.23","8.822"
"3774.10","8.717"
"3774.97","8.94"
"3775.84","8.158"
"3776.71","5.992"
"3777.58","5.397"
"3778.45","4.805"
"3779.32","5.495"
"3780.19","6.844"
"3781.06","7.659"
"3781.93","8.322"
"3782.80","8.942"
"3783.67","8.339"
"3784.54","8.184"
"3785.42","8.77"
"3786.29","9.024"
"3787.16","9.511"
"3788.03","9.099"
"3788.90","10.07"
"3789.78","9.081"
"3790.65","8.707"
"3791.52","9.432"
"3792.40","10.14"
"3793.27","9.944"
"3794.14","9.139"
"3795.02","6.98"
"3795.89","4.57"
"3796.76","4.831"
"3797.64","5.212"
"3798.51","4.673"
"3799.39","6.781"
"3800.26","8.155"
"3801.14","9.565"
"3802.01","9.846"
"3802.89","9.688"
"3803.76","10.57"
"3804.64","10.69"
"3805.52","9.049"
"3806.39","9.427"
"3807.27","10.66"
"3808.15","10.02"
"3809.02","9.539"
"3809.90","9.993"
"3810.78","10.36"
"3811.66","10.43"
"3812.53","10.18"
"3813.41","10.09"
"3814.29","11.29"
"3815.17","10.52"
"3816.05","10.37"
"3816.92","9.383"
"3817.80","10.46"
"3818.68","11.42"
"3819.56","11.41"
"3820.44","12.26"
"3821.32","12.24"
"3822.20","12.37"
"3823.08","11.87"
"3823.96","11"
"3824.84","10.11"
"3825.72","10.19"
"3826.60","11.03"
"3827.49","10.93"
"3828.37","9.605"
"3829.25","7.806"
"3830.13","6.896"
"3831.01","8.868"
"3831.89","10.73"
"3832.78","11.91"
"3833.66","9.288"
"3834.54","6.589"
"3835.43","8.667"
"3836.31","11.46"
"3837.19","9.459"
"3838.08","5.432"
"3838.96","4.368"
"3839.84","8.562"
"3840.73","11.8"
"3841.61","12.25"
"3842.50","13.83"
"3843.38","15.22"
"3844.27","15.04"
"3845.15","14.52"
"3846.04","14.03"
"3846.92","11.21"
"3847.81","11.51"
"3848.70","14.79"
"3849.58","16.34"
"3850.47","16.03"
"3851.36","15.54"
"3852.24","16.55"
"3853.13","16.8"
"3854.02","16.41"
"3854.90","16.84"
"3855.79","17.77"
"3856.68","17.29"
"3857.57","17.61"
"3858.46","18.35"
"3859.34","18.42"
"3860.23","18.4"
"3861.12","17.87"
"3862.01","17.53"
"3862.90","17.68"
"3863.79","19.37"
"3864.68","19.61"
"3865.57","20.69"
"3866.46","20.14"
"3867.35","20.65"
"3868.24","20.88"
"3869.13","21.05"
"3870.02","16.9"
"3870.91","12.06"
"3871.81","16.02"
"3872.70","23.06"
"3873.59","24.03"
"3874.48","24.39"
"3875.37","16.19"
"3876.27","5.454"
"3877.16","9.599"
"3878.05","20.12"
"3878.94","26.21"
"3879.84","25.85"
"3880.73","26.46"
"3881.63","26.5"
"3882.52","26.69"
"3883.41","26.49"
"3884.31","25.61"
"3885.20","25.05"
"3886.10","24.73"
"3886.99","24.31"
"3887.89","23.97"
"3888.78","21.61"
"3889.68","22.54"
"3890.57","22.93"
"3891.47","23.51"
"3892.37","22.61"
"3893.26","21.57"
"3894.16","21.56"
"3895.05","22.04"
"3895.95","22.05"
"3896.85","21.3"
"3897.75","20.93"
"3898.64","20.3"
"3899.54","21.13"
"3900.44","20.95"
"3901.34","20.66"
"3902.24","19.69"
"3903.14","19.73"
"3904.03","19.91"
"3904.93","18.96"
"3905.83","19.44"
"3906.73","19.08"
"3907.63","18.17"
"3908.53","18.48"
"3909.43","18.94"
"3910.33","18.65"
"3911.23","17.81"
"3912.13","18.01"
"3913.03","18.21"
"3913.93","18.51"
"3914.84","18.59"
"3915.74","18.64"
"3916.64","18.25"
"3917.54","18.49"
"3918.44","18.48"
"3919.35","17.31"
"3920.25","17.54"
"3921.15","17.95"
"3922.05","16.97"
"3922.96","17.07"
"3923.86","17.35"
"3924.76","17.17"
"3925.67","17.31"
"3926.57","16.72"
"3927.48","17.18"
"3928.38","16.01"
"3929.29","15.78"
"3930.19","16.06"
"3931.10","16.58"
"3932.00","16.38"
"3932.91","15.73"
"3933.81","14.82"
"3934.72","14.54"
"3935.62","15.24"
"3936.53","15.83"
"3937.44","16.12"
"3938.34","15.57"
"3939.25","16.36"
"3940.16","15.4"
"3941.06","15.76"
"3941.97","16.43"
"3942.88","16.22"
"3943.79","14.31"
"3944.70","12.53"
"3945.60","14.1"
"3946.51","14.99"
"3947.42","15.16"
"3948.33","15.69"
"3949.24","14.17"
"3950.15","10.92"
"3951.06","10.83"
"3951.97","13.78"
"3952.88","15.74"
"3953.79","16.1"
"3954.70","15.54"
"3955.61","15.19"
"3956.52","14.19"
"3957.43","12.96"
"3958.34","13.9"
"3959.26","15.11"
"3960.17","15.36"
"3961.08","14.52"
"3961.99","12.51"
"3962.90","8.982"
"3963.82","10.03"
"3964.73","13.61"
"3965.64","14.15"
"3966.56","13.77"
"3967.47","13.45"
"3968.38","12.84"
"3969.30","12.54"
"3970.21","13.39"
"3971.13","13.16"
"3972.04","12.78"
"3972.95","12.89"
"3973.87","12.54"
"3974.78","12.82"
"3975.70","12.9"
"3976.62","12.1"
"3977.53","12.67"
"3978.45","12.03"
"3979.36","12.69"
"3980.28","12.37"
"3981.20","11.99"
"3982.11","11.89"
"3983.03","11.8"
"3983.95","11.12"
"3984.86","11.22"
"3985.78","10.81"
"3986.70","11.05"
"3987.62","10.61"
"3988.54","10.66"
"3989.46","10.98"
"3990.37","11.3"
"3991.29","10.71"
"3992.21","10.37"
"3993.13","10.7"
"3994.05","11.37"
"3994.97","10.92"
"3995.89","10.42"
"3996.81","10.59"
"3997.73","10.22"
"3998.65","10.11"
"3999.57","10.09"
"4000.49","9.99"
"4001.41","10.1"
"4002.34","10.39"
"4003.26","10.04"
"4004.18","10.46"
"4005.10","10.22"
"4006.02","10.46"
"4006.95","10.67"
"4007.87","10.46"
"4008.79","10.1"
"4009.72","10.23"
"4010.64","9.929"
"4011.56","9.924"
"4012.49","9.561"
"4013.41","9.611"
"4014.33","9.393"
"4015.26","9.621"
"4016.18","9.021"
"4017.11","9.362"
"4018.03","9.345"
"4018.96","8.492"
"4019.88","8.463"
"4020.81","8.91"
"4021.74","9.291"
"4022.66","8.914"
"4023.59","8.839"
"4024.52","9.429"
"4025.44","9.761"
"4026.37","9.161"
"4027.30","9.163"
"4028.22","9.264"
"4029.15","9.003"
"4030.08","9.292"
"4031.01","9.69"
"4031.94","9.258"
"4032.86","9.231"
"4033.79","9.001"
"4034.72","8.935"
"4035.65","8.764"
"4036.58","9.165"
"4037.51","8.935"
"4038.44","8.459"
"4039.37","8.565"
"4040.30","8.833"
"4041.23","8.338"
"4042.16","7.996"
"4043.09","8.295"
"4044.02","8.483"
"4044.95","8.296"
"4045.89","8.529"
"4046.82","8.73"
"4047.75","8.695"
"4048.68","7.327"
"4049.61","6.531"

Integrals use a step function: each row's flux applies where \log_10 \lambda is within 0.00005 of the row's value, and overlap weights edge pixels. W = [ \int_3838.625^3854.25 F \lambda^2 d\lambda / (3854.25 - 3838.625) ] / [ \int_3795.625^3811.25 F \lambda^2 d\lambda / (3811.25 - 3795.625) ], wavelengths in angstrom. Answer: 1.62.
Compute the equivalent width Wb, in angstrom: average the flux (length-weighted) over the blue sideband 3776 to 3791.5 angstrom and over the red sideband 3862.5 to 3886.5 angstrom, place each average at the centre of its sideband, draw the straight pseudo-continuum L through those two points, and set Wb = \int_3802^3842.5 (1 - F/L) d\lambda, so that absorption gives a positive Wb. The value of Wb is 9.5 angstrom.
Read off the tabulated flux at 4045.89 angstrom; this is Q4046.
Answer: 8.529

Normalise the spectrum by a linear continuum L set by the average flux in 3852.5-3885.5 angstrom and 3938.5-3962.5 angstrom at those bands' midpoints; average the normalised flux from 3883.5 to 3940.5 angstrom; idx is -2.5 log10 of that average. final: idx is -0.12 mag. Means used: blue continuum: 19.7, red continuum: 14.5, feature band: 19.1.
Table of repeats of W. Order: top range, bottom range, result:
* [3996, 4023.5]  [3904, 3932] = 0.58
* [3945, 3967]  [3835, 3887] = 0.83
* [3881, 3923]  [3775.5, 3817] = 2.54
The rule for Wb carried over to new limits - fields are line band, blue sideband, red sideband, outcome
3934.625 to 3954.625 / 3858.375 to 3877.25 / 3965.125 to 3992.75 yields -1.1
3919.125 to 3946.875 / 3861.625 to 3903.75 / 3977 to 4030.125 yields 1.0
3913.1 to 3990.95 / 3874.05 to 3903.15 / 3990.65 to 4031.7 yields 6.2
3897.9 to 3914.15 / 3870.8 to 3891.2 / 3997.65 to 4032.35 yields 0.3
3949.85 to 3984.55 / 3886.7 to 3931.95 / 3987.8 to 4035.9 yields 2.2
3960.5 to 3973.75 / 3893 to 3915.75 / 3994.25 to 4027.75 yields 1.0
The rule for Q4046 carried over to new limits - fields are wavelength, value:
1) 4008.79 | 10.1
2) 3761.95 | 7.561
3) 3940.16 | 15.4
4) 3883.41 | 26.49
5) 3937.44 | 16.12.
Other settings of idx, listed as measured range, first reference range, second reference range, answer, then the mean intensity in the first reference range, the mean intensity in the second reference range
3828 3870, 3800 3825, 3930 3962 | -0.21 mag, 10.5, 14.9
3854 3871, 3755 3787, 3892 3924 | -0.20 mag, 7.37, 19.3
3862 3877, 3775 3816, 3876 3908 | 0.01 mag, 8.59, 21.7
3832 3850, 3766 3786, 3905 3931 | 0.10 mag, 7.81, 17.8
